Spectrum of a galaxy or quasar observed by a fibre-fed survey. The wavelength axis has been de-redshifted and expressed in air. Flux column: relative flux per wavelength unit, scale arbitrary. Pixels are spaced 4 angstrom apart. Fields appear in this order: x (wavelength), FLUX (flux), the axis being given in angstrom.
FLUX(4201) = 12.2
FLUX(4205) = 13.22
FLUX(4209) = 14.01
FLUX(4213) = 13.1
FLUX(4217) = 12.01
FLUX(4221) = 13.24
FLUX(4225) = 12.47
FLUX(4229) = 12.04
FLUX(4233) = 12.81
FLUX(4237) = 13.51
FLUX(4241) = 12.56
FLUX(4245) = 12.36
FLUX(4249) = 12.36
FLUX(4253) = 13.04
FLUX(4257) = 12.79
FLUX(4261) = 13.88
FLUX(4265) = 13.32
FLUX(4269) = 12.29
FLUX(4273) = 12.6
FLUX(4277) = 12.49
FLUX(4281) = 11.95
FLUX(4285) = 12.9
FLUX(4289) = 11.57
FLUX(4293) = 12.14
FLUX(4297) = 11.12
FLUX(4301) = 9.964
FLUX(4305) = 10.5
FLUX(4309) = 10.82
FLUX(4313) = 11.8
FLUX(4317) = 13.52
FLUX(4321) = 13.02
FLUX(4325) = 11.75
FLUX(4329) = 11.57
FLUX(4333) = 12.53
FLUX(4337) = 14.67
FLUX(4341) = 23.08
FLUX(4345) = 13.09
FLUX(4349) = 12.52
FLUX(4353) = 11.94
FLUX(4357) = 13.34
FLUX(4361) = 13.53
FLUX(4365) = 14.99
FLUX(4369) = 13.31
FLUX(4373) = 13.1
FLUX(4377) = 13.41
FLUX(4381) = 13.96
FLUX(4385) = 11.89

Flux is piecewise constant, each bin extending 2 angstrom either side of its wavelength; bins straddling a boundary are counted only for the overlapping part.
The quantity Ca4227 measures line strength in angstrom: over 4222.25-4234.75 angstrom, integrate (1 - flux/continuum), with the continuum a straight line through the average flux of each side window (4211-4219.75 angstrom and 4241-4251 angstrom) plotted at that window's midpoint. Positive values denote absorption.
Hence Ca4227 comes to 0.0 angstrom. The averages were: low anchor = 12.6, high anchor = 12.4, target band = 12.5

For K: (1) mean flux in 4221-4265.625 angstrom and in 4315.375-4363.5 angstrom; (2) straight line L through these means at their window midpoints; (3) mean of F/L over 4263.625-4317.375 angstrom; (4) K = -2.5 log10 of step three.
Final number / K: 0.12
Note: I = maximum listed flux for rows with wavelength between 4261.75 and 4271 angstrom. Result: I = 13.32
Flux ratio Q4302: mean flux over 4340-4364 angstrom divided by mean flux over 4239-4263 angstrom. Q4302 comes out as 1.1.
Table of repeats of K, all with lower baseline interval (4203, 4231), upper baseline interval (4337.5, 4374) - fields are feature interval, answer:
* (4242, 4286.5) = 0.05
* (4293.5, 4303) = 0.26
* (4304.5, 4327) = 0.16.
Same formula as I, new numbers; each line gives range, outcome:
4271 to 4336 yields 13.52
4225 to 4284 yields 13.88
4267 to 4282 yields 12.6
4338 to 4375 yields 23.08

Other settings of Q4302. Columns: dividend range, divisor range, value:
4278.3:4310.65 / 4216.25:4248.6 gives 0.90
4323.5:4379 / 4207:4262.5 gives 1.07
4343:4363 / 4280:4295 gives 1.06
